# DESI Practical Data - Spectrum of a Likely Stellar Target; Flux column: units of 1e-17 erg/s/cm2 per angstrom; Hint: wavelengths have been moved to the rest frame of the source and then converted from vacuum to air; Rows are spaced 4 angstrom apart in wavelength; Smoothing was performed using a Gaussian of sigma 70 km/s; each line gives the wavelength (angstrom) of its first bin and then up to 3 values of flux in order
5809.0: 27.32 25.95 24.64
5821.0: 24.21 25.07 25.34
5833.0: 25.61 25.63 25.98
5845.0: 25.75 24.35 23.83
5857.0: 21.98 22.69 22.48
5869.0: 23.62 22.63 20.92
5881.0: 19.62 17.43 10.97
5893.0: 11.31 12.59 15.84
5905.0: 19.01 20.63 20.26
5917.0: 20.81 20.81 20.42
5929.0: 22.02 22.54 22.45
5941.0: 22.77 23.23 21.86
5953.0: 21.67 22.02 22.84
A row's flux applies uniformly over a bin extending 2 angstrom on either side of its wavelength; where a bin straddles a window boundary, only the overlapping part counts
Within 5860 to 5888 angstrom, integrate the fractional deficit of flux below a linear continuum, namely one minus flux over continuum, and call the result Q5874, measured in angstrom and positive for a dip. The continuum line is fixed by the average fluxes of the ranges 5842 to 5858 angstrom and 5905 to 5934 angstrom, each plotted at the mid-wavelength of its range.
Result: 2.6 angstrom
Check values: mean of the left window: 24.2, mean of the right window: 20.9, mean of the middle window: 20.9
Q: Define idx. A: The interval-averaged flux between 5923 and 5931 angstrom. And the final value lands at 21.2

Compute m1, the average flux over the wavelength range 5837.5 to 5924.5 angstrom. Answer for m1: 20.3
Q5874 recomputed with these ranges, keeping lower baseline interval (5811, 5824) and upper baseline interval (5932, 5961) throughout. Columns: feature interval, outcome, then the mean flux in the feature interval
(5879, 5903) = 9.06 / 14.6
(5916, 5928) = 1.10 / 20.8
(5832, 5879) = 0.88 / 23.8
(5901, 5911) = 1.80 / 19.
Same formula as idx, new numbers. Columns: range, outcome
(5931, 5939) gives 22.5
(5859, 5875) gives 22.9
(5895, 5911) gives 17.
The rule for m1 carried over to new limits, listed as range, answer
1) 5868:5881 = 21.9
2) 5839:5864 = 24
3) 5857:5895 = 19.2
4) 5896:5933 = 19.5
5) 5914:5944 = 21.7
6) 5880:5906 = 14.9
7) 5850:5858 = 23.2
